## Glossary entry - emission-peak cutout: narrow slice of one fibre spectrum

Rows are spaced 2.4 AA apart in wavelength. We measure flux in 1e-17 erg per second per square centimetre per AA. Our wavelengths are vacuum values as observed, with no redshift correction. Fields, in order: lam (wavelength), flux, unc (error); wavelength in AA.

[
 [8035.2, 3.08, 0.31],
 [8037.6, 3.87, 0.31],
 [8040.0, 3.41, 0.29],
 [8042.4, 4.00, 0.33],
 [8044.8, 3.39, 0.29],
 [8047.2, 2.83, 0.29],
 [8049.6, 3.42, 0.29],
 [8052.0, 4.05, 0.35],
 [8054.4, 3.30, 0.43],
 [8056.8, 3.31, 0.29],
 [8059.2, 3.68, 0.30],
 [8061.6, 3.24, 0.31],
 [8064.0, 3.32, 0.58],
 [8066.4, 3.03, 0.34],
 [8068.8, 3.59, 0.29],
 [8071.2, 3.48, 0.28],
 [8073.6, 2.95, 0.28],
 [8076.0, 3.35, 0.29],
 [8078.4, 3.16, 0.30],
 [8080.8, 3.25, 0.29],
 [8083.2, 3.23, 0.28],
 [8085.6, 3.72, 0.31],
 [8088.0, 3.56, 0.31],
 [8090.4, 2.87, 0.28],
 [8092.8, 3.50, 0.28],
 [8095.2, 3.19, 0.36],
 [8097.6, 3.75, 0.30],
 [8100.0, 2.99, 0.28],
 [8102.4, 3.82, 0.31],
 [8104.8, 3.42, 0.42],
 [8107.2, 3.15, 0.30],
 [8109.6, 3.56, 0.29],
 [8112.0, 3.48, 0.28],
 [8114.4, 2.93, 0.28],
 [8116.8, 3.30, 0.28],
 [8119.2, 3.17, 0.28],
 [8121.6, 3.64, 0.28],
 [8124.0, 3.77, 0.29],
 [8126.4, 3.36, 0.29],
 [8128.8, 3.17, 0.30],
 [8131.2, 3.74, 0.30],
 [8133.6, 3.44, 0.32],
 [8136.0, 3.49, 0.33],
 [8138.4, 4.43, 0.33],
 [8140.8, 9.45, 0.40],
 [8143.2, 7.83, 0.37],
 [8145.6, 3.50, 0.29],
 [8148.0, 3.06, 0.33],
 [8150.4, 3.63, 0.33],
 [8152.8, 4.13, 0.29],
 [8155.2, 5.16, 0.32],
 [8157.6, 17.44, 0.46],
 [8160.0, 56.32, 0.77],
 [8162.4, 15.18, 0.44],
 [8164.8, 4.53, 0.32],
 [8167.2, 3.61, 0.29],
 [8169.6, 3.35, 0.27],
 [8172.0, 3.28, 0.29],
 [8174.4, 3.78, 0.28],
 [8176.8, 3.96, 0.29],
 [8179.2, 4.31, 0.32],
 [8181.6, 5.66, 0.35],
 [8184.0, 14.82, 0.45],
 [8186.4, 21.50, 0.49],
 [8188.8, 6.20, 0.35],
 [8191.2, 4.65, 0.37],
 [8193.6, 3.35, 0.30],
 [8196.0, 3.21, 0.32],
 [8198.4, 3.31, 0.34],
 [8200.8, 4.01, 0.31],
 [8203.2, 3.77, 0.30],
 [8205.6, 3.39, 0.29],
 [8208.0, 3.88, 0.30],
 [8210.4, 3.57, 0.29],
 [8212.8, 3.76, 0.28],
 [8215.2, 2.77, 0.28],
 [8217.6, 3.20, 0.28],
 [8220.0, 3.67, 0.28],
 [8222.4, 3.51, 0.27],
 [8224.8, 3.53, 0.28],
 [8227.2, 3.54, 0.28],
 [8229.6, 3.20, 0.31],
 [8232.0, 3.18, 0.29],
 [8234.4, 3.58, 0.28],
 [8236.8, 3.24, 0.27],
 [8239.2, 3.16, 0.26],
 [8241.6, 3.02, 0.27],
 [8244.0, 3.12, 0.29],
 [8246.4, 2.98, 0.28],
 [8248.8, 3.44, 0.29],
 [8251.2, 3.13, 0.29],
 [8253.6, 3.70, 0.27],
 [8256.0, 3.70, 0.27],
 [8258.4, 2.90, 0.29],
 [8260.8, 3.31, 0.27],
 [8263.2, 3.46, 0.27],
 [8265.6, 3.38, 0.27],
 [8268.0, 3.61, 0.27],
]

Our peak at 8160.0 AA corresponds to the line H-alpha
